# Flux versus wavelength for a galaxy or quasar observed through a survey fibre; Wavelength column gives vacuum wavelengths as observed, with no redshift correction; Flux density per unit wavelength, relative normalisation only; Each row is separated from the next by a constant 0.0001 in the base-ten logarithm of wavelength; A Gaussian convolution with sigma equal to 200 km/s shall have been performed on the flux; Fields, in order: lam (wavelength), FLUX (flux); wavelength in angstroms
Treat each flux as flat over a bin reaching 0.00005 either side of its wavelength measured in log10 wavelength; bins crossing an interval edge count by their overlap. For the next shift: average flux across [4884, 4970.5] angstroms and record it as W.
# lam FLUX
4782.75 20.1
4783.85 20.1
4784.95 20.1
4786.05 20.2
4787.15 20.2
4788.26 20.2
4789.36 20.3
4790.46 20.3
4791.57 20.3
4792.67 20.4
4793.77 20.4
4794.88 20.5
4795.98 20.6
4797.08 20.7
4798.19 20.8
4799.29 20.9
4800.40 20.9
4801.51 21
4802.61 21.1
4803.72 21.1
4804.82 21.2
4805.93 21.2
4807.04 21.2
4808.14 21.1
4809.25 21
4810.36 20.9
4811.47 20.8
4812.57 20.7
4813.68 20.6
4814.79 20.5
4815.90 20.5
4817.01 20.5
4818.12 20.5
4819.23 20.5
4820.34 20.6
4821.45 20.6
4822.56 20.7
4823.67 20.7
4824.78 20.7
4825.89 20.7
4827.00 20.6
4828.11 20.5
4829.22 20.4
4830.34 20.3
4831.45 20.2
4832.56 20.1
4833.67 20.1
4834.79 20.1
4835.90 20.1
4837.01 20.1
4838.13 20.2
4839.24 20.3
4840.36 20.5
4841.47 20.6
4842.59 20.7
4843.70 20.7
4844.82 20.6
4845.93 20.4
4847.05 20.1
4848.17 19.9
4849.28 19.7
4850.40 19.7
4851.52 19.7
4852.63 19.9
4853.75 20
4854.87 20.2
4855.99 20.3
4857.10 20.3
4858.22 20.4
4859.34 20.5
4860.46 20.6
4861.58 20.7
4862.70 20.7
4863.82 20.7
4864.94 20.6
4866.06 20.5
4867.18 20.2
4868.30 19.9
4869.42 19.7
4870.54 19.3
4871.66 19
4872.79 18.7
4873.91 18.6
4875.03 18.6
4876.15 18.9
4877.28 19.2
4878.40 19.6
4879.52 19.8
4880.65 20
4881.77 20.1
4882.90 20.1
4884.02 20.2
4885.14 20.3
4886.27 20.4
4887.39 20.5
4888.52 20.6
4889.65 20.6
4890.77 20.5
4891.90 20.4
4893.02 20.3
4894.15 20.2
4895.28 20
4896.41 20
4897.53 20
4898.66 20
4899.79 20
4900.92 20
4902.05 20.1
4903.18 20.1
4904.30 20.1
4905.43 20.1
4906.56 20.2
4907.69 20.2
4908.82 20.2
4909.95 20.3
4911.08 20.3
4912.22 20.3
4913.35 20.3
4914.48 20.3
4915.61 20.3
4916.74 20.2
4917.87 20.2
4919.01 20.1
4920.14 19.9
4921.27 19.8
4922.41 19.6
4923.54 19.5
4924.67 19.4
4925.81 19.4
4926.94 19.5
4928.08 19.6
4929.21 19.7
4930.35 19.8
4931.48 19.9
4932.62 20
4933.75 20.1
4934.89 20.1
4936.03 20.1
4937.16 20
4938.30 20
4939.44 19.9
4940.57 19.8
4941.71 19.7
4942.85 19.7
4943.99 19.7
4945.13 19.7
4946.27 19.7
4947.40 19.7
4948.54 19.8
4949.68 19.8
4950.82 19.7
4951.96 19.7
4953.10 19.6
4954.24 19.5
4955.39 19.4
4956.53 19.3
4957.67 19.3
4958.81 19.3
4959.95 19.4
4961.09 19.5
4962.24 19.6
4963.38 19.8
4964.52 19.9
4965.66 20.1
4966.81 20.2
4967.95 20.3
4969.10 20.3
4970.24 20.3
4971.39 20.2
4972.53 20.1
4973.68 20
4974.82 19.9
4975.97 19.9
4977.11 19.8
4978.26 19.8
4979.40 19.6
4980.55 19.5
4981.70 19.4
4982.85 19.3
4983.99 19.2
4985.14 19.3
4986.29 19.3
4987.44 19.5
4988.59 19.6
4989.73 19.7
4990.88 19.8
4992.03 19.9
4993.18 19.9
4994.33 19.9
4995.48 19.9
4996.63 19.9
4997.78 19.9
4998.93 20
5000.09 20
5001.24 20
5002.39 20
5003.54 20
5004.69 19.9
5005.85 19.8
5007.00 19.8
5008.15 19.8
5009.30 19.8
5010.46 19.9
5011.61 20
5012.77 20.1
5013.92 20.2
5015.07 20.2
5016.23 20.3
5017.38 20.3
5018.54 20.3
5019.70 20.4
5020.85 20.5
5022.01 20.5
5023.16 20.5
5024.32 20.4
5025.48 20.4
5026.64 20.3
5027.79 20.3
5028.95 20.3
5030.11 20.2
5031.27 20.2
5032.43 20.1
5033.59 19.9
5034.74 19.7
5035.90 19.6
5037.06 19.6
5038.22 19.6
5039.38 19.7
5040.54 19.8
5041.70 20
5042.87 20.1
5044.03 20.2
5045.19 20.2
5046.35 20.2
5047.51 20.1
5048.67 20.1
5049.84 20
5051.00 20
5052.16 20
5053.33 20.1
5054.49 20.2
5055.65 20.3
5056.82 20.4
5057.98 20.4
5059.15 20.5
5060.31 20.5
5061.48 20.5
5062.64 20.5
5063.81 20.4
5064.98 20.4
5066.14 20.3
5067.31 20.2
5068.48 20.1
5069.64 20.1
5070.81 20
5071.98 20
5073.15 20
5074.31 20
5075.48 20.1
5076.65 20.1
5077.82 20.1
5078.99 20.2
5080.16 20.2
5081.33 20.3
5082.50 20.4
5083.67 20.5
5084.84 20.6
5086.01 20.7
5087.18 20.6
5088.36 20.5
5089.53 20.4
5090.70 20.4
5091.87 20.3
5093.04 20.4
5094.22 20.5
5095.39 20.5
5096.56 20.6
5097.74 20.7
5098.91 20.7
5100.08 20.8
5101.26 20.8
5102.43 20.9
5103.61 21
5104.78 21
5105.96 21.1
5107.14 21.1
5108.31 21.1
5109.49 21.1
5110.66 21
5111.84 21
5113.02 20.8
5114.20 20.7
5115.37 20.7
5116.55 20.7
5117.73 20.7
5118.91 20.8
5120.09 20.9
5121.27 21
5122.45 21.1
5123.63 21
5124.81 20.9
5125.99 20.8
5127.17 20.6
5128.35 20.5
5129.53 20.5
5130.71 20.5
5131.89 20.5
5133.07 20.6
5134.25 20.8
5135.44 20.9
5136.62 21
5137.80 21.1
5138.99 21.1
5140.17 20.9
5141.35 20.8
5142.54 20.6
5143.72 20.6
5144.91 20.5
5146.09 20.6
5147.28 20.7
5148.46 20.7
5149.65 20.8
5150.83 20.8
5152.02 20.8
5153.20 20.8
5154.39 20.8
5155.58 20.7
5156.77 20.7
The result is 19.9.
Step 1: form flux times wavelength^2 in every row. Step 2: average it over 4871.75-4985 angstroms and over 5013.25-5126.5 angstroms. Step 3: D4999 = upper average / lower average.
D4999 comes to 1.1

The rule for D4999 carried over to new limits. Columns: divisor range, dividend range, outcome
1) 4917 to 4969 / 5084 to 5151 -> 1.13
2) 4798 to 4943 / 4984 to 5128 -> 1.08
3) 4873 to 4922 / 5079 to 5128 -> 1.12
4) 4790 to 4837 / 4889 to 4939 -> 1.01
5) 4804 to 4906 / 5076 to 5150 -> 1.13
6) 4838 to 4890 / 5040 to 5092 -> 1.10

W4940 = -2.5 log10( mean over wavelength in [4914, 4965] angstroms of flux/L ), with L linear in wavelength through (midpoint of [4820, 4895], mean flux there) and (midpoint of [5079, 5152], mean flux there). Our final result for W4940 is 0.03 mag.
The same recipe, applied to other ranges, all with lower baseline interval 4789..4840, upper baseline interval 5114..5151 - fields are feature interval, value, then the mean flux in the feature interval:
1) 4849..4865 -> 0.02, 20.3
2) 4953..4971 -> 0.05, 19.7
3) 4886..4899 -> 0.02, 20.3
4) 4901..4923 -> 0.03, 20.1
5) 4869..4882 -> 0.07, 19.3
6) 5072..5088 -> 0.02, 20.3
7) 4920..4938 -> 0.05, 19.8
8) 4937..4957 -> 0.05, 19.7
